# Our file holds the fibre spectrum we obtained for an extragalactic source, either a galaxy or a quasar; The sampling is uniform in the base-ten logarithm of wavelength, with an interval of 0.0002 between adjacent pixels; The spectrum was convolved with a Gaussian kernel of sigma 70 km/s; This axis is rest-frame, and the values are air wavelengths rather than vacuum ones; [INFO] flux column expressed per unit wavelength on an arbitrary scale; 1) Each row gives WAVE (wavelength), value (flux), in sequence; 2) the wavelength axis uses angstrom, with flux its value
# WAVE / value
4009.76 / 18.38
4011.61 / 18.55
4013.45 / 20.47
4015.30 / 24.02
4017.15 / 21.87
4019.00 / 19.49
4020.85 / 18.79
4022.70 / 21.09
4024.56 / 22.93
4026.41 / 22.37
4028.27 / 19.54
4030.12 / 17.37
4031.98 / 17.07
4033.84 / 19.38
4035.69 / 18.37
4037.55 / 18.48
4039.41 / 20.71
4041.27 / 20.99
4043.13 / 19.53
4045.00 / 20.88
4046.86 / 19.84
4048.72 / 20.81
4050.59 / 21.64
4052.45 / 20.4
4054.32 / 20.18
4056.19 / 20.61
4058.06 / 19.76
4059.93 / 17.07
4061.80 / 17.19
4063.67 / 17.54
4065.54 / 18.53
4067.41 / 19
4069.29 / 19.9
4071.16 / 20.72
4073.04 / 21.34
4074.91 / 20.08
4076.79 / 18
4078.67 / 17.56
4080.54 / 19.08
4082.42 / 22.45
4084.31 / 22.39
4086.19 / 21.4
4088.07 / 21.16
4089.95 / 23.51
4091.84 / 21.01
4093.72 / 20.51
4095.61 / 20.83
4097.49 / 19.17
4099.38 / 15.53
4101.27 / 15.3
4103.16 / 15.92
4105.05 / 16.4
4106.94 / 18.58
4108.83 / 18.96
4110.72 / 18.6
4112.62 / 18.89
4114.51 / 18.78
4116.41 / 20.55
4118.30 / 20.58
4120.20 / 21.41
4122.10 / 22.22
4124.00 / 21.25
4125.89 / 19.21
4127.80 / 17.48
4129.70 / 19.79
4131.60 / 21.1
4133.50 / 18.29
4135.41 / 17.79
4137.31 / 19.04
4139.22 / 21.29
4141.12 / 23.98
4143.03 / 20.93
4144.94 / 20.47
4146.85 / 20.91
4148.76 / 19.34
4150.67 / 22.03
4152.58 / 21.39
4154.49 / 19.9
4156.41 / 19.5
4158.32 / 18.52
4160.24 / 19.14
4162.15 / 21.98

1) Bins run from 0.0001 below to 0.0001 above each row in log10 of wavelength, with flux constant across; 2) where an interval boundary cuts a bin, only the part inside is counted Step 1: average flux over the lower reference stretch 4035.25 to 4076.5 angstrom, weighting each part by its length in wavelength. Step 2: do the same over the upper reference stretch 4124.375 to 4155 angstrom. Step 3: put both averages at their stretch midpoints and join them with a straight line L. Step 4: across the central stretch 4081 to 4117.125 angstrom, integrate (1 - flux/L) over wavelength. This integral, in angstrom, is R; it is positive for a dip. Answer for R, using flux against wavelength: 0.9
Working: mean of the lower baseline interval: 19.7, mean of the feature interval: 19.5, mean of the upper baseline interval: 20.2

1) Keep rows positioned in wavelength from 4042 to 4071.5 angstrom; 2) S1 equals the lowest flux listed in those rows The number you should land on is 17.07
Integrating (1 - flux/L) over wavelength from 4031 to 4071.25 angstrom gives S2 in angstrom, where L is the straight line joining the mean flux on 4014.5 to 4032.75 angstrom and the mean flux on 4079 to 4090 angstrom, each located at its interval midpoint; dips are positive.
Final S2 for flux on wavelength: 2.67 angstrom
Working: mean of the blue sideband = 20.5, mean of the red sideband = 21.3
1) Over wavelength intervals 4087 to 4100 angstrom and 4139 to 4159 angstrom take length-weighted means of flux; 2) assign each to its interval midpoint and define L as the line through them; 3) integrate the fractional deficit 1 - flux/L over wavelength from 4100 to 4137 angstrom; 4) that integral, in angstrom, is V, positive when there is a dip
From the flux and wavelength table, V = 2.84 angstrom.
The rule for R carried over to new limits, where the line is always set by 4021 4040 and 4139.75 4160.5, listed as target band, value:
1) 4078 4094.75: -0.8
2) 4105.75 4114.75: 0.7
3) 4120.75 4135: 0.4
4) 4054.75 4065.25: 0.7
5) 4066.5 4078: 0.1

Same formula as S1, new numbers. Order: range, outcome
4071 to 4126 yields 15.3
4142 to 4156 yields 19.34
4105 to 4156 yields 16.4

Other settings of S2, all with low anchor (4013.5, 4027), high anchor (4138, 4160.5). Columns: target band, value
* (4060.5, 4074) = 1.29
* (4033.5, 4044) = 0.85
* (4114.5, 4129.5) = 0.40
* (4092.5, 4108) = 2.29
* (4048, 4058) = 0.27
